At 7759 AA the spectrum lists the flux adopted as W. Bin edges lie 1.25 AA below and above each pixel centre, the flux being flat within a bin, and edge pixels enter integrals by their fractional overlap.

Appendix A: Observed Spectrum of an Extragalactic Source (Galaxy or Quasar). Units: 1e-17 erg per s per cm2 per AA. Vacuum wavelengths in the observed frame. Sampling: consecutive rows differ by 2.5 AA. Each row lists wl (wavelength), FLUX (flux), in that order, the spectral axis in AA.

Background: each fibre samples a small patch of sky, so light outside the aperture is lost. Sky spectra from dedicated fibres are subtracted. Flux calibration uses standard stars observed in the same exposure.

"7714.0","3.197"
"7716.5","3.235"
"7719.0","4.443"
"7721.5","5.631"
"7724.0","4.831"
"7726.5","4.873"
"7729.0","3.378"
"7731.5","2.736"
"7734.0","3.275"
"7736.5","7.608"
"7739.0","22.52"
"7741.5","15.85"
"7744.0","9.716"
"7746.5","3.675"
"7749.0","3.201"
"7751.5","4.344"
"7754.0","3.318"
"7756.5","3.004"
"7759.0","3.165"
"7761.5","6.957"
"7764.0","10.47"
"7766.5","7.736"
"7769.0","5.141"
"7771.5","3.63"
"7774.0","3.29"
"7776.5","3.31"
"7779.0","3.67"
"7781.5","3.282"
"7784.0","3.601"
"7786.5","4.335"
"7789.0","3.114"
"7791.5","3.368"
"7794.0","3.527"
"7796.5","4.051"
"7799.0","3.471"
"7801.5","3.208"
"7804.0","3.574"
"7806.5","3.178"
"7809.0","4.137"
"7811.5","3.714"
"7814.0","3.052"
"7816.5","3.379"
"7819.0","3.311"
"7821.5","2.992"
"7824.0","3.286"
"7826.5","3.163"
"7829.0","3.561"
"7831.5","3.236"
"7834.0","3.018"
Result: 3.165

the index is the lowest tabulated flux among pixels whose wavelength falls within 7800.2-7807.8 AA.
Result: 3.178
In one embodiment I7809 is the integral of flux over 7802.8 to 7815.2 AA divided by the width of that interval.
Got 3.53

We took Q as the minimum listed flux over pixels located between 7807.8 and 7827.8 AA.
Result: 2.992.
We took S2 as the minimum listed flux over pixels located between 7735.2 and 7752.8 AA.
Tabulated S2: 3.201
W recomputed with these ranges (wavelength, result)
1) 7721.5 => 5.631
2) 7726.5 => 4.873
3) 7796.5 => 4.051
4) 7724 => 4.831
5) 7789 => 3.114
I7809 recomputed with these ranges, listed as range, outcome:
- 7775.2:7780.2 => 3.49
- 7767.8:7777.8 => 3.84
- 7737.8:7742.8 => 19.1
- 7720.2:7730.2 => 4.68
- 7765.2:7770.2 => 6.49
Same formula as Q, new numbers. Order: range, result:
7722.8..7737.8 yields 2.736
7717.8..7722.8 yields 4.443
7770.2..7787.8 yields 3.282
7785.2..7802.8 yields 3.114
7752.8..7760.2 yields 3.004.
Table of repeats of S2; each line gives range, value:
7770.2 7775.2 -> 3.29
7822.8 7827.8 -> 3.163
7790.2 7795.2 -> 3.368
